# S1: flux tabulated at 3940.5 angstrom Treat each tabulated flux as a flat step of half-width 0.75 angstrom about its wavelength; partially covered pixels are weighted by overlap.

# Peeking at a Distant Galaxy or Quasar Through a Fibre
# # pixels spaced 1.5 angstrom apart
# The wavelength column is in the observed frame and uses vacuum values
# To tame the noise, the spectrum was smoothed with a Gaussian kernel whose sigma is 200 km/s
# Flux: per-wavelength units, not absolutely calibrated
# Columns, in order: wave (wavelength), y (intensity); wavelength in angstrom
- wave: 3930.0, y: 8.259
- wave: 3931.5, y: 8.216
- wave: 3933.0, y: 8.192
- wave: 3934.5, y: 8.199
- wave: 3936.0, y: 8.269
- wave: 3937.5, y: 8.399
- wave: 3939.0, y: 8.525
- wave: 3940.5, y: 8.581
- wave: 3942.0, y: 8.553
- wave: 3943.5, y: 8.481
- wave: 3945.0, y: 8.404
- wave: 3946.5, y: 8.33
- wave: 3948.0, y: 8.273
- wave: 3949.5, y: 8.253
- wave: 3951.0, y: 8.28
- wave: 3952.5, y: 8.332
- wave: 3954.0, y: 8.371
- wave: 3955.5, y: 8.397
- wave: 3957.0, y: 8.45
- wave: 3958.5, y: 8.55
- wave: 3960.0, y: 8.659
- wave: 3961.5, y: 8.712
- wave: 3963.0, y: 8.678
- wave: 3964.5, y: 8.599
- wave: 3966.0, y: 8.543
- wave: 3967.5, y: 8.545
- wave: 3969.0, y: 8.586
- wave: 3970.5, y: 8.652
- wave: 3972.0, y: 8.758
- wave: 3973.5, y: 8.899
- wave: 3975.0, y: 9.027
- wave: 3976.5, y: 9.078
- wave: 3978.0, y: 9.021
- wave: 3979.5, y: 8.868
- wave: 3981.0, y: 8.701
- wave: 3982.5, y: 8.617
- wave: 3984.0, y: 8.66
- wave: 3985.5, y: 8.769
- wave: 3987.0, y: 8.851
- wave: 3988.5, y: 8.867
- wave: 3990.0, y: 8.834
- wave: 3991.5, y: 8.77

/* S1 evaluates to 8.581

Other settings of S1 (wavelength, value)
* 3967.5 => 8.545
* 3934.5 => 8.199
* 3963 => 8.678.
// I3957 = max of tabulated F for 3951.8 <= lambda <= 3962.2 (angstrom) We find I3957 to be 8.712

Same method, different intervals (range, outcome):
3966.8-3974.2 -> 8.899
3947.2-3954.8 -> 8.371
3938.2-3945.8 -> 8.581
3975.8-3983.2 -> 9.078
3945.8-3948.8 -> 8.33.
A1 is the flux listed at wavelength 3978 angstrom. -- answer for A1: 9.021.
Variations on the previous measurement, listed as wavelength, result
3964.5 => 8.599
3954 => 8.371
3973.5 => 8.899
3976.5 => 9.078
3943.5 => 8.481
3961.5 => 8.712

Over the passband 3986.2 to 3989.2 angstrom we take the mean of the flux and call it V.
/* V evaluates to 8.86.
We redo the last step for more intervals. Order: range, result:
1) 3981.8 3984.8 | 8.64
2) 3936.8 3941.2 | 8.5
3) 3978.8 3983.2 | 8.73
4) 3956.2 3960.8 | 8.55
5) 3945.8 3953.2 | 8.29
